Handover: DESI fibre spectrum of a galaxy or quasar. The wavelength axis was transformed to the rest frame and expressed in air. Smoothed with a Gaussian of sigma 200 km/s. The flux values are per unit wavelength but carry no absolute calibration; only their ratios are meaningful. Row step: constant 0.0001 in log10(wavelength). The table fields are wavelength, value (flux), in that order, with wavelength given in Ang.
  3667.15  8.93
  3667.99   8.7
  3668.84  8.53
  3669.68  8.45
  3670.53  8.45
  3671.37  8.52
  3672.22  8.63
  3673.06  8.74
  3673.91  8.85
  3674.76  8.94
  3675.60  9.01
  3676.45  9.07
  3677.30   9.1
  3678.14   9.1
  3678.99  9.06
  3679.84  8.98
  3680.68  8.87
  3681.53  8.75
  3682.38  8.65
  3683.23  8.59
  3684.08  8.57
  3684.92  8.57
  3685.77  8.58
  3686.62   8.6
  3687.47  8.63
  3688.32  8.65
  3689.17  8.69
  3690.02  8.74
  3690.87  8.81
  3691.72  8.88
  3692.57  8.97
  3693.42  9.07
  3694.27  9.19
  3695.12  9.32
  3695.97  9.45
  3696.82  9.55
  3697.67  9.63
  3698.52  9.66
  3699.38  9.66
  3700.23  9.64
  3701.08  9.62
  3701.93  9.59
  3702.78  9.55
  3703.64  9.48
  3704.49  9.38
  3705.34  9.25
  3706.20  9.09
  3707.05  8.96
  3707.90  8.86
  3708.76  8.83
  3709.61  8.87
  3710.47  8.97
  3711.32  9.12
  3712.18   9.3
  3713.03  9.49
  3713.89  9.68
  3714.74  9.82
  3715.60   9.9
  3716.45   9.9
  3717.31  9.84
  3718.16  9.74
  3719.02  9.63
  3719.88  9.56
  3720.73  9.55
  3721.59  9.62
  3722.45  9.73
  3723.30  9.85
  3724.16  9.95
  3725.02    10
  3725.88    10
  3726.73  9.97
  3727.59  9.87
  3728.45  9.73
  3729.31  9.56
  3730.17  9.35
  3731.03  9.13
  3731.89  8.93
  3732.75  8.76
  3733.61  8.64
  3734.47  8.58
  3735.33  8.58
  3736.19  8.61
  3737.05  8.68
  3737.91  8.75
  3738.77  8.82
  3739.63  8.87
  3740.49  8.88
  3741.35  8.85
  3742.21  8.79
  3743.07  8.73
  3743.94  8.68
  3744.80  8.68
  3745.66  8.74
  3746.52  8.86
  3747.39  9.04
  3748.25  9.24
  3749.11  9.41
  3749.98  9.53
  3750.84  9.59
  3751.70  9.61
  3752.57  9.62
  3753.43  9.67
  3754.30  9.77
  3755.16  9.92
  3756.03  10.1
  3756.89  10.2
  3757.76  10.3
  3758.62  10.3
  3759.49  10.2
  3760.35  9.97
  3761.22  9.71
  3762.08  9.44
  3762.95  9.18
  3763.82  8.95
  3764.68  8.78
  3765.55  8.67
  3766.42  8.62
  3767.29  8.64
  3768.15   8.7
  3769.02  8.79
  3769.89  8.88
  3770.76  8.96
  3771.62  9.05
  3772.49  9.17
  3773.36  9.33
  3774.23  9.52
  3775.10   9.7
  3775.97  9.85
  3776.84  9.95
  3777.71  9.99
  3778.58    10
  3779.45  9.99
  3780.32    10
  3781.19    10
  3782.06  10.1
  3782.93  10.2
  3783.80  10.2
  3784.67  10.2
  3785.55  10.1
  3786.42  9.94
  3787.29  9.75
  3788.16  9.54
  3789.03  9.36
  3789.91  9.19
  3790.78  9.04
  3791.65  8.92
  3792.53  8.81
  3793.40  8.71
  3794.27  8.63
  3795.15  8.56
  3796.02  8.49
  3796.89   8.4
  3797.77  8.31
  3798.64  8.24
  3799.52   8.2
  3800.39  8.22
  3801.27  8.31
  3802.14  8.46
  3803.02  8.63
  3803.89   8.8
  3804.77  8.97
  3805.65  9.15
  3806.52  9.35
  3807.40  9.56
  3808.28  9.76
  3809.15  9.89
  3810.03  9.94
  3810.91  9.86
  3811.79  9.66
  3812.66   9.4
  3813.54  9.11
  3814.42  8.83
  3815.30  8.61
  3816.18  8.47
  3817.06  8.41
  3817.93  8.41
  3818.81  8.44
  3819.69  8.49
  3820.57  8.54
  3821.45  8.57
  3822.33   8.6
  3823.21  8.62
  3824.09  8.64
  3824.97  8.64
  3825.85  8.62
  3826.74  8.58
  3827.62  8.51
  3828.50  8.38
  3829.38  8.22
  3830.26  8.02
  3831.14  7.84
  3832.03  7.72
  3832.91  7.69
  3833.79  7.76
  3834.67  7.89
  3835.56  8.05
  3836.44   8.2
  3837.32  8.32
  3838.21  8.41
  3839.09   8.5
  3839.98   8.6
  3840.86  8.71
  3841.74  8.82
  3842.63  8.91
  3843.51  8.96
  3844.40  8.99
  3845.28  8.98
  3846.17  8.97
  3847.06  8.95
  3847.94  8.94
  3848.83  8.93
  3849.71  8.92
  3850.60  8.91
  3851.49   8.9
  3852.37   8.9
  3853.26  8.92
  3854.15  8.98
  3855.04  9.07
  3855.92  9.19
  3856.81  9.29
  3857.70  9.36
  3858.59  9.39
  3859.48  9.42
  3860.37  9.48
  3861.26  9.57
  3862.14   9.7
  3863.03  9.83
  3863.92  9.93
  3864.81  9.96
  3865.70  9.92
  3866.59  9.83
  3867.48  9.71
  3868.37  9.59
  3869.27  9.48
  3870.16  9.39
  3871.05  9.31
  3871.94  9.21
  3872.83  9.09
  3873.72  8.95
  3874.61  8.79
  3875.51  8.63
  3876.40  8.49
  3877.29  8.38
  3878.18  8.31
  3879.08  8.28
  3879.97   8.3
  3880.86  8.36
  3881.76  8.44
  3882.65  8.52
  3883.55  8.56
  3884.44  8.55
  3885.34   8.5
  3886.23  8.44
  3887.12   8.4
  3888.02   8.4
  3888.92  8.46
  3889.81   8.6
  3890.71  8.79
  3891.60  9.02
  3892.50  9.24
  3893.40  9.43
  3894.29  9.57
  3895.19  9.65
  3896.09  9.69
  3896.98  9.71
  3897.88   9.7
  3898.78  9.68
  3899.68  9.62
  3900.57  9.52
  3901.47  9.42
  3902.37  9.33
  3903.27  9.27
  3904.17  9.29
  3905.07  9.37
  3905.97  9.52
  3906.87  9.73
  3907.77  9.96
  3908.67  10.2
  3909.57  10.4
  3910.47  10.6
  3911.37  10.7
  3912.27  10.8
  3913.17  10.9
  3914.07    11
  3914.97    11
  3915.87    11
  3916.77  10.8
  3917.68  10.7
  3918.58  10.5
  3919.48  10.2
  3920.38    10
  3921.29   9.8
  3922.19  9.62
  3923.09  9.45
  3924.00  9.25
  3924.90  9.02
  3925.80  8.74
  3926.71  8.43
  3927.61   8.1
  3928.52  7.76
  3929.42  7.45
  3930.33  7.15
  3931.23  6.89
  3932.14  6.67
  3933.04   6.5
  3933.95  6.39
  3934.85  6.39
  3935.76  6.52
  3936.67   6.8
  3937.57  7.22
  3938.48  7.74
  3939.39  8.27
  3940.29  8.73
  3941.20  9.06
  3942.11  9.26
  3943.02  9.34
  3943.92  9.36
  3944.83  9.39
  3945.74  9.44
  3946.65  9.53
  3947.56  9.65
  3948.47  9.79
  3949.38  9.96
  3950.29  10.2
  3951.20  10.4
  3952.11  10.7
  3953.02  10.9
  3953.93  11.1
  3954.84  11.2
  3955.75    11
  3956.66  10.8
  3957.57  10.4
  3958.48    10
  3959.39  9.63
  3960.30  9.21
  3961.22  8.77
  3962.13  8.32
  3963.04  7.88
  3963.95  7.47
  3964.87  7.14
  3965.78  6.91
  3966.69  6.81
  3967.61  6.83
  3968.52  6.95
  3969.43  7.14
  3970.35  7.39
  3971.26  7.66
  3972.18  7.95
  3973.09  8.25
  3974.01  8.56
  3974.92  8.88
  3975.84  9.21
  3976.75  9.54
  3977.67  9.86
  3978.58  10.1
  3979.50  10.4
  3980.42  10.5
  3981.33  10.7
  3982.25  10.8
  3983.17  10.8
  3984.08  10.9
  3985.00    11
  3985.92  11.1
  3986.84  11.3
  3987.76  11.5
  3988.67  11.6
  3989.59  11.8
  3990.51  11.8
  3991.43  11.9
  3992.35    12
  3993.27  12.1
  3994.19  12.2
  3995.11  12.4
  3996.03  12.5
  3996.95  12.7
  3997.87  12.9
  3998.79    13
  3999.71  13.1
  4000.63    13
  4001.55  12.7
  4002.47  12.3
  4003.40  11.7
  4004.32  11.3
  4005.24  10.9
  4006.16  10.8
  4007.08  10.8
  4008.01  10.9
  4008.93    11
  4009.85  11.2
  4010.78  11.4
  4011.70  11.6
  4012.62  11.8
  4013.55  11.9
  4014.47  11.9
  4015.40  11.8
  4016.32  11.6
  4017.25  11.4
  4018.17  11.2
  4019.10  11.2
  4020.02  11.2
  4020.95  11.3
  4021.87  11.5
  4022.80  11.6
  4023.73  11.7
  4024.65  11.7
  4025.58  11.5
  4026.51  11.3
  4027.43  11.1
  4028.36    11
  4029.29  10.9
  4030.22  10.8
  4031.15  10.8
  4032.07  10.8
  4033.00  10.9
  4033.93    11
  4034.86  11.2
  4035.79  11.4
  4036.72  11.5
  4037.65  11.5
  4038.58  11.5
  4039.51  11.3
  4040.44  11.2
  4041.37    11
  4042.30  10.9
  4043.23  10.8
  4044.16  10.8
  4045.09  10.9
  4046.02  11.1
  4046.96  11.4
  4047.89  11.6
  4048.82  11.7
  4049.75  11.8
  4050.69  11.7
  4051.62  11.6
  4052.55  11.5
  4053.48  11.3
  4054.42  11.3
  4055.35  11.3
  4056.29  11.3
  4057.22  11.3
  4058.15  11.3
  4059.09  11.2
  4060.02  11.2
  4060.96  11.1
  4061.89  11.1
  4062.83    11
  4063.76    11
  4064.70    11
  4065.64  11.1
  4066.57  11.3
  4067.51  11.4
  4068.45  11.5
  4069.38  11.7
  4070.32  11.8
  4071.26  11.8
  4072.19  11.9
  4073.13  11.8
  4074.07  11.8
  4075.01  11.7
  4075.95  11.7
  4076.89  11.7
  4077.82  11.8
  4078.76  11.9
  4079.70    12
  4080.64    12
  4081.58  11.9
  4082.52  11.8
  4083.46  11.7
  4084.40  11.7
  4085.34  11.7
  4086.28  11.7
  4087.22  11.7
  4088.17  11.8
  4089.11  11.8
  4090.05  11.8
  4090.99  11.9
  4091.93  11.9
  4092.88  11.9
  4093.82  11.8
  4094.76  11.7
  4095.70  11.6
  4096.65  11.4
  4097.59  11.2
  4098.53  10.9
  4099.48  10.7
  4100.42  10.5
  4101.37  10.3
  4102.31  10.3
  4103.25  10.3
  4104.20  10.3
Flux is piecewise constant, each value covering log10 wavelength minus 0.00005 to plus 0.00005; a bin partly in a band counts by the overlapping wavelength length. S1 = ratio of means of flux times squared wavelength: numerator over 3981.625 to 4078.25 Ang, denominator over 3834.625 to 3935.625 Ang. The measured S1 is 1.36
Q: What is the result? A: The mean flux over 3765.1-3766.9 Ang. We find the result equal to 8.6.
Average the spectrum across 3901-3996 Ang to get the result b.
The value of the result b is 9.48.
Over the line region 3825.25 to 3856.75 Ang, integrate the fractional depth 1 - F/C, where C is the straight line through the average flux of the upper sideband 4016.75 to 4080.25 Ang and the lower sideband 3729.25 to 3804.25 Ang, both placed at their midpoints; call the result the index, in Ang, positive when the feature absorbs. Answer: 3.8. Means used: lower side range 9.21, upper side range 11.3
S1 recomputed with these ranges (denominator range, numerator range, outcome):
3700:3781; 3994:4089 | 1.44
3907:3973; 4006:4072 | 1.32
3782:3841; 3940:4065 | 1.34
